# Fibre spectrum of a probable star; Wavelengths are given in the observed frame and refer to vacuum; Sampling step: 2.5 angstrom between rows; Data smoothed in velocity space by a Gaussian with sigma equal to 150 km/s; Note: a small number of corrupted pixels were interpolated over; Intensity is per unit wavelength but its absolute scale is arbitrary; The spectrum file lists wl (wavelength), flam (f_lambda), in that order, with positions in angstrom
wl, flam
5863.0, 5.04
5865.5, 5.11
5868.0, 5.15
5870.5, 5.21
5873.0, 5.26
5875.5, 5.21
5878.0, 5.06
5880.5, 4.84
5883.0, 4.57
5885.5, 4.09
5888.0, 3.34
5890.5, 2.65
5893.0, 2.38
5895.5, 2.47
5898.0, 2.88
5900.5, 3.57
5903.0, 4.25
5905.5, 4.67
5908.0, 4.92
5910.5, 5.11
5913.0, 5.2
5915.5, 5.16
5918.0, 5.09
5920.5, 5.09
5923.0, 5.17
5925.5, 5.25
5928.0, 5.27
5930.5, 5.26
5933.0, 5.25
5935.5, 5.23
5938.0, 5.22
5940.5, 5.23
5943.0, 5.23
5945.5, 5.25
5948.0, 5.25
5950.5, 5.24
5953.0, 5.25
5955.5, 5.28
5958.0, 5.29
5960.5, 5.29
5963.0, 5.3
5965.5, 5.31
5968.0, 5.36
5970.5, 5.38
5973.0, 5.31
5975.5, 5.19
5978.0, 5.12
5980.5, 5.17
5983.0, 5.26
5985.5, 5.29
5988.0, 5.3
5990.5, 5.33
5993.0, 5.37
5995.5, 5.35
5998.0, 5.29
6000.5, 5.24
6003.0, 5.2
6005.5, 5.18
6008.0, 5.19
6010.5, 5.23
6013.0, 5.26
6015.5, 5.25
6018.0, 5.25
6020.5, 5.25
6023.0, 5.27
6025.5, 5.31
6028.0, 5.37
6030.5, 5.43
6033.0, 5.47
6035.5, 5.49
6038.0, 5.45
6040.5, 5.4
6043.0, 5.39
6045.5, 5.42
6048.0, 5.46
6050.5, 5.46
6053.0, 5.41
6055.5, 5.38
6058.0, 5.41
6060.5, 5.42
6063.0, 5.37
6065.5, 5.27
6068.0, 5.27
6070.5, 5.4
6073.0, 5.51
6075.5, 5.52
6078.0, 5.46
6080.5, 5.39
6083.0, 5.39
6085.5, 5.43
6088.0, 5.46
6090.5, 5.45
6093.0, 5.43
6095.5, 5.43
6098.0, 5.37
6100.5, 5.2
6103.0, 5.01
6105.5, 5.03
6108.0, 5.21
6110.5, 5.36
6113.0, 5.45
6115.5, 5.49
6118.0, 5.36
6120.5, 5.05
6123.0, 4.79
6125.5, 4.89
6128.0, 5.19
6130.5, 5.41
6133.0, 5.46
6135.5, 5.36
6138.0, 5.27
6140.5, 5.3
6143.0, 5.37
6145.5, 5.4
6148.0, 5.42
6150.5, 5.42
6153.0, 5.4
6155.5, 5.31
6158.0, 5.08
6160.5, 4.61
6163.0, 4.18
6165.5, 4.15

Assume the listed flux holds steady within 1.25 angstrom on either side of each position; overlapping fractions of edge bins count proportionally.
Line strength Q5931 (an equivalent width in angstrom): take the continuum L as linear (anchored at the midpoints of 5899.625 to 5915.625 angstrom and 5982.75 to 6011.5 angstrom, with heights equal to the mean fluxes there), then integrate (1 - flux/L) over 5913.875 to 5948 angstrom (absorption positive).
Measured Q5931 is -2.6 angstrom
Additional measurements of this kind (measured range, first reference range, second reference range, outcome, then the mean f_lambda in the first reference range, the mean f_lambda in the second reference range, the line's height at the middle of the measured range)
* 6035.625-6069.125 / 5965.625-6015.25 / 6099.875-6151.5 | -0.9 angstrom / 5.26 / 5.26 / 5.26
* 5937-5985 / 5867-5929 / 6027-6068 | -3.9 angstrom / 4.47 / 5.41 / 4.86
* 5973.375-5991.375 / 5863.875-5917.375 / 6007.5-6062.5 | -0.9 angstrom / 4.35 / 5.36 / 5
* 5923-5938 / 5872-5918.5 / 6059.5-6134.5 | -2.8 angstrom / 4.23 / 5.32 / 4.42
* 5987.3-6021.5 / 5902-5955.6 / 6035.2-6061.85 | 0.3 angstrom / 5.13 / 5.42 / 5.32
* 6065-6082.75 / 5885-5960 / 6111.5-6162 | -1.2 angstrom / 4.66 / 5.25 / 5.08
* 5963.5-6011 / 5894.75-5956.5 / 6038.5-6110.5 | -1.7 angstrom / 4.89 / 5.37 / 5.09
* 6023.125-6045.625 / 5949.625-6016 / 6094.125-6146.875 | -0.6 angstrom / 5.27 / 5.26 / 5.26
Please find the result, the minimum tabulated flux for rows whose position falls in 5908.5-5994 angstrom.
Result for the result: 5.09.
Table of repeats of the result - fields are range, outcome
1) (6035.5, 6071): 5.27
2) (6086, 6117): 5.01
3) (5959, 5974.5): 5.29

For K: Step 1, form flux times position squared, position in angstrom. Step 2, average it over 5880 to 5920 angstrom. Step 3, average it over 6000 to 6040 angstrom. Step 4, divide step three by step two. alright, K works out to 1.35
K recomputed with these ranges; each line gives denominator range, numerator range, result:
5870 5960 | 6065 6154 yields 1.20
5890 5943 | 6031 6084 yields 1.24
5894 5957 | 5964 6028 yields 1.11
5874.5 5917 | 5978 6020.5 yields 1.31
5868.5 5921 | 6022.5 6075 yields 1.31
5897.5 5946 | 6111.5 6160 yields 1.15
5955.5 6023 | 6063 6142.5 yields 1.05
